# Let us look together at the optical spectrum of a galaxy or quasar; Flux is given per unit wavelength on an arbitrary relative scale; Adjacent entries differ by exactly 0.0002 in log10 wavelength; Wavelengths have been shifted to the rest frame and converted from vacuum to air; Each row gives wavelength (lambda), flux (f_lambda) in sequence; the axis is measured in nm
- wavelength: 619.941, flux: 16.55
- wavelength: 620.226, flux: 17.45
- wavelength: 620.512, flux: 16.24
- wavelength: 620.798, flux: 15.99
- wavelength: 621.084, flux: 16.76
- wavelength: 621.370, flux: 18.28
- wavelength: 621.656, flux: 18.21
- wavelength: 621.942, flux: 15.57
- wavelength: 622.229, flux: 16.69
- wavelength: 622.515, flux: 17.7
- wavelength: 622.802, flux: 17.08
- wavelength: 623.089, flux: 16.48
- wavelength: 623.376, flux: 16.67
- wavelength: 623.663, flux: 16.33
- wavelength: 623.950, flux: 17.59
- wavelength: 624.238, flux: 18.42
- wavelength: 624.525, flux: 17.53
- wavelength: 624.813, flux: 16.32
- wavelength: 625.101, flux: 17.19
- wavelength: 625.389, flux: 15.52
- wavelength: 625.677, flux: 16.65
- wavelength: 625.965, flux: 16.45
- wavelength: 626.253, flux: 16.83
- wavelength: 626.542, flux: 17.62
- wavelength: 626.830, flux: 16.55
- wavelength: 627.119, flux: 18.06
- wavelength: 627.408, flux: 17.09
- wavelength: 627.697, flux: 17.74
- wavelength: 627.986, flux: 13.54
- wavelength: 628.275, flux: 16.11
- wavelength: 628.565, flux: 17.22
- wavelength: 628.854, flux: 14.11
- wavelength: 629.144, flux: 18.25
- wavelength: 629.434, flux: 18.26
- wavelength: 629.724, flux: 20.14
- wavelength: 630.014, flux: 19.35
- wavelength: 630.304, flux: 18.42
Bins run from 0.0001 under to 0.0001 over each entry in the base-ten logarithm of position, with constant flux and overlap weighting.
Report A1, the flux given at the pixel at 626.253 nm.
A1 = 16.83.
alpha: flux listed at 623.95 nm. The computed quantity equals 17.59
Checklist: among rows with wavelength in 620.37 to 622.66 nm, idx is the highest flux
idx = 18.28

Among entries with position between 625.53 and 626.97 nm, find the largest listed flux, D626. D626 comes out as 17.62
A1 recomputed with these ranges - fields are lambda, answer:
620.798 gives 15.99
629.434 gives 18.26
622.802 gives 17.08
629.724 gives 20.14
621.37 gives 18.28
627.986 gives 13.54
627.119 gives 18.06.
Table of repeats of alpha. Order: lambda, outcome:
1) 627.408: 17.09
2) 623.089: 16.48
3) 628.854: 14.11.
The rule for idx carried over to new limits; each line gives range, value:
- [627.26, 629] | 17.74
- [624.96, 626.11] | 17.19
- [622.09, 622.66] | 17.7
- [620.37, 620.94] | 16.24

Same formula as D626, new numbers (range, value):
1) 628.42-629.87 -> 20.14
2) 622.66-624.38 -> 18.42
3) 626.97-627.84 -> 18.06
